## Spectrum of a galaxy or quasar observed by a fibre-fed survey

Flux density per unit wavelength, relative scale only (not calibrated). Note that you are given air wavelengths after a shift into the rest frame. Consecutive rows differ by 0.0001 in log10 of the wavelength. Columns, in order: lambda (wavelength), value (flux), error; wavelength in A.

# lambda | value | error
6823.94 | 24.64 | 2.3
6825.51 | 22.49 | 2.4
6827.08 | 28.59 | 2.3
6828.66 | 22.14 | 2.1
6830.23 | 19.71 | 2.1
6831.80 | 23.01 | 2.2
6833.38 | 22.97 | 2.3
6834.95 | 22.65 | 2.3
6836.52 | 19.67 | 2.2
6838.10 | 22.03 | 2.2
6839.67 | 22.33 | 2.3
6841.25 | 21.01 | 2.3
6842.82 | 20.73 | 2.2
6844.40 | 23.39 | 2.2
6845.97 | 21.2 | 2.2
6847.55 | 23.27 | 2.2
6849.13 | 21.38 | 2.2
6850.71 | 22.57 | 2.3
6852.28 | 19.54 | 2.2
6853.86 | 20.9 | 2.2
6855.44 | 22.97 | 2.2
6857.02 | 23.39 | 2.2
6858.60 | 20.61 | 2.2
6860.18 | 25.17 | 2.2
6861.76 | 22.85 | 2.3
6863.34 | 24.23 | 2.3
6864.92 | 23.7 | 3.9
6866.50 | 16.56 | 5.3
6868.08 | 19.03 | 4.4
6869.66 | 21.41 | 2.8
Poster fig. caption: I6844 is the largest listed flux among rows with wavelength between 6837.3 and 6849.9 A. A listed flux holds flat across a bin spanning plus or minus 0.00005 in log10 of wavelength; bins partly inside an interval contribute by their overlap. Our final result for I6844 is 23.39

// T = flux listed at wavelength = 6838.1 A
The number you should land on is 22.03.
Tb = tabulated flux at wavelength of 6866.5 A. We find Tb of 16.56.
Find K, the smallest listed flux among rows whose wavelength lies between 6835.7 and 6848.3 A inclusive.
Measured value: 19.67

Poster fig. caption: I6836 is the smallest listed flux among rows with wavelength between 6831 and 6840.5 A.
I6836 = 19.67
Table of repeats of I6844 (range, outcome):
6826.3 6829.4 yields 28.59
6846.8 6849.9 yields 23.27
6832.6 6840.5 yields 22.97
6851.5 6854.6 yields 20.9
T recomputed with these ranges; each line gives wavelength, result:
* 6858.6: 20.61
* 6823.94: 24.64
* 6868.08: 19.03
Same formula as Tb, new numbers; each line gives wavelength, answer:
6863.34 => 24.23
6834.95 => 22.65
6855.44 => 22.97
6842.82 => 20.73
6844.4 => 23.39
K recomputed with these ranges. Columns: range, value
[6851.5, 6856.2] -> 19.54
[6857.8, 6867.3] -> 16.56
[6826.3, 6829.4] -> 22.14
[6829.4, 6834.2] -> 19.71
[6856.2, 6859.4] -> 20.61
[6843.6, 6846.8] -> 21.2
